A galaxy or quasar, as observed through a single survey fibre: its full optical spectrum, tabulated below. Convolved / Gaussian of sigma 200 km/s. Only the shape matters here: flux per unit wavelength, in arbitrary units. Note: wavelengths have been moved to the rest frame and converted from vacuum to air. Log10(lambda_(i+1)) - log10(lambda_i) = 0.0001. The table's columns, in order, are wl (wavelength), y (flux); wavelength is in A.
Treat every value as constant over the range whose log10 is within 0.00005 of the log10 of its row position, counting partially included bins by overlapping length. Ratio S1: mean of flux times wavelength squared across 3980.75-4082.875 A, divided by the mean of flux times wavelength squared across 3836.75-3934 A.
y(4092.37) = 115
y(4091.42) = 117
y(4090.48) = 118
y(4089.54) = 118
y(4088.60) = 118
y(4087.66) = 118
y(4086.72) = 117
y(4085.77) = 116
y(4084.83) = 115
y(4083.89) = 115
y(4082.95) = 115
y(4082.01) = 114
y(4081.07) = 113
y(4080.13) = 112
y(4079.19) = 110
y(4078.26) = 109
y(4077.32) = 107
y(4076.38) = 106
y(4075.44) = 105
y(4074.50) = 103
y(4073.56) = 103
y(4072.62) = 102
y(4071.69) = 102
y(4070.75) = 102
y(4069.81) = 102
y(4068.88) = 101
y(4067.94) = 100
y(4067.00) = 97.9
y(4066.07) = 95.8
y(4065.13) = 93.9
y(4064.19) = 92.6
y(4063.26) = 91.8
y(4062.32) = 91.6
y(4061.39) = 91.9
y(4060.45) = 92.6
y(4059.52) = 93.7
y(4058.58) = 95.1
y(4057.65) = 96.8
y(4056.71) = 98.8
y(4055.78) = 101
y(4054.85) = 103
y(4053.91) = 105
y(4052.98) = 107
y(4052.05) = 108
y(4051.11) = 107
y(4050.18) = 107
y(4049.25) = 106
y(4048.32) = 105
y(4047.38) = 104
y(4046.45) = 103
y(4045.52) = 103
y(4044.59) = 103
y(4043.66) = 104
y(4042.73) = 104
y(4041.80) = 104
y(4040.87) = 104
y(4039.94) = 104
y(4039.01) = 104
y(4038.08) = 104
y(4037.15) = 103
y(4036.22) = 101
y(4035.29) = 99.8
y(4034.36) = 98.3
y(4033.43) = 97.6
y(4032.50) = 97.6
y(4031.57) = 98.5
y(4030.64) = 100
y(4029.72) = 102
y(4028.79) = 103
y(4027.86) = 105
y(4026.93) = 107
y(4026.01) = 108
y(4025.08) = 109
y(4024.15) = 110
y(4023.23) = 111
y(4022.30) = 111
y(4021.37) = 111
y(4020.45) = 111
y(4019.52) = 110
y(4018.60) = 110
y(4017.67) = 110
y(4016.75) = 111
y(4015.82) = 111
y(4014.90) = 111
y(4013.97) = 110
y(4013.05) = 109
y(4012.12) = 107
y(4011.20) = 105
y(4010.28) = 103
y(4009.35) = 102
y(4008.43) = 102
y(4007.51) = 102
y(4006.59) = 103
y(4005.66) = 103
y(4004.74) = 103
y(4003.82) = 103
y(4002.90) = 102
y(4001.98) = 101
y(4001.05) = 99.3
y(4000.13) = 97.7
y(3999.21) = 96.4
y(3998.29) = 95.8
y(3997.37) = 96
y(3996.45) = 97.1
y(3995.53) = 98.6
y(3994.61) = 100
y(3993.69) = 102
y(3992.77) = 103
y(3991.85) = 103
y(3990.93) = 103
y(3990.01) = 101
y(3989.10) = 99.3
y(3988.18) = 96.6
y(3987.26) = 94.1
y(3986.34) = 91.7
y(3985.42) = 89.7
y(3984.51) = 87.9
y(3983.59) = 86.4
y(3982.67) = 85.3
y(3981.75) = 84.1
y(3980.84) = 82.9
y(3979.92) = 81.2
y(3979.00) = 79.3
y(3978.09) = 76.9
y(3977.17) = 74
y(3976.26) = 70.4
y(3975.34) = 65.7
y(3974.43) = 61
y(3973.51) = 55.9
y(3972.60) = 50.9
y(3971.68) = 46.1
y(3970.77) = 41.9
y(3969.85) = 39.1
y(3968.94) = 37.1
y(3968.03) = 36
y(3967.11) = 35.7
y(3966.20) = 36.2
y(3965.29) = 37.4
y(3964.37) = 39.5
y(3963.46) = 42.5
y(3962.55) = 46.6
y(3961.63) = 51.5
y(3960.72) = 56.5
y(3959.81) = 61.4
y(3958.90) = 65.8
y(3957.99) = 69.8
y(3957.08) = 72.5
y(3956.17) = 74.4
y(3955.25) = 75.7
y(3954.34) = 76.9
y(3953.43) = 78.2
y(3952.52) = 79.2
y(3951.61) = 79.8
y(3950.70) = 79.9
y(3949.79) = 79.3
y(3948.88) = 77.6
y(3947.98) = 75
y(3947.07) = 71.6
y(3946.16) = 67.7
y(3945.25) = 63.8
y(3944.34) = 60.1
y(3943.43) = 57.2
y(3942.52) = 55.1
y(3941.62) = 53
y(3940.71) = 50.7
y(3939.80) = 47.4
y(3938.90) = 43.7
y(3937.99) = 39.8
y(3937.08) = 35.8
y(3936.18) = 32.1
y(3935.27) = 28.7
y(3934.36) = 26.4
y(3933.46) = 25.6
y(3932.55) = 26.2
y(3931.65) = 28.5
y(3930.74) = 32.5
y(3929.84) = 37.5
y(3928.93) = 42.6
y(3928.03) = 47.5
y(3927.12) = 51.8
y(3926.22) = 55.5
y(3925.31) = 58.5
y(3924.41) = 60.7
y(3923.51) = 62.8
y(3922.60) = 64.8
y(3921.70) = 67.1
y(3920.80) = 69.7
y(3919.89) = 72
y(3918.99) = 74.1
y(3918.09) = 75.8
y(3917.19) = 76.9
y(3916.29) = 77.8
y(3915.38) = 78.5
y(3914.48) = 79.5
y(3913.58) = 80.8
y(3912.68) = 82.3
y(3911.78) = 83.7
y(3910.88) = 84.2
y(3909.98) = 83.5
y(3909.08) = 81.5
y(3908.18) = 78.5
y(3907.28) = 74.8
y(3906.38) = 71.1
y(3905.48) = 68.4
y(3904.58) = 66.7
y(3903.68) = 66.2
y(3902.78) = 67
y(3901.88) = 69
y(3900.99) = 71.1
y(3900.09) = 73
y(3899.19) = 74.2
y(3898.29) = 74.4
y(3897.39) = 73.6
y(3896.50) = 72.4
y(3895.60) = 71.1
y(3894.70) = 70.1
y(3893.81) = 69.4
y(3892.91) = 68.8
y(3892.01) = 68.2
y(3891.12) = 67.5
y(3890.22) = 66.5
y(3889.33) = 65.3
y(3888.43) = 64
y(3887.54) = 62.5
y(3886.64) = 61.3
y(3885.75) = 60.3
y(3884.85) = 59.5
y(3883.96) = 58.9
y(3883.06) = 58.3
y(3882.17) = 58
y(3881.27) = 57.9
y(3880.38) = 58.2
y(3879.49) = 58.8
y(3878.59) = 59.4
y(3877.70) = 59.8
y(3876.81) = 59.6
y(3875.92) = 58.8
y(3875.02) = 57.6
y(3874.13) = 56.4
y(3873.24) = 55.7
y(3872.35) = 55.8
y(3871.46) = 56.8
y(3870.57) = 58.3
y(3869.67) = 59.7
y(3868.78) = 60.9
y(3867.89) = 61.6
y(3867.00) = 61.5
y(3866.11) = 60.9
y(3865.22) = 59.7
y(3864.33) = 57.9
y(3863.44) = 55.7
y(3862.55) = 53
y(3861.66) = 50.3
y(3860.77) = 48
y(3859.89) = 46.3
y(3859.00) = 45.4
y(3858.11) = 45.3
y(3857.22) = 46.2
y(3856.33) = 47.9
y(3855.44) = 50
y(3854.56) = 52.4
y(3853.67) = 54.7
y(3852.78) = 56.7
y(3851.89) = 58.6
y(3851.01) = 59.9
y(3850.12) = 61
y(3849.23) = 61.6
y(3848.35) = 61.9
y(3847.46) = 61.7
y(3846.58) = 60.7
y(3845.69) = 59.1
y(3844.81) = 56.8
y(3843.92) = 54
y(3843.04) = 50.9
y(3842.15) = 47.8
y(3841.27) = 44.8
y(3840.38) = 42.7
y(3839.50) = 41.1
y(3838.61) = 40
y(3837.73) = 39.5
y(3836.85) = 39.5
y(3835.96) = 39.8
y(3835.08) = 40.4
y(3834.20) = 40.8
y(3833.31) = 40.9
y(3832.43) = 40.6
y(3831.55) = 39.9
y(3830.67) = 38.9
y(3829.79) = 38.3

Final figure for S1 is 1.82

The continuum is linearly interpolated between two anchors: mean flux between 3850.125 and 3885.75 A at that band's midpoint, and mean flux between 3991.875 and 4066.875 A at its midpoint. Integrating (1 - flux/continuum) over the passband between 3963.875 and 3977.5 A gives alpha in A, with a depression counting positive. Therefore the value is 6.0 A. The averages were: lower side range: 56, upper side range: 103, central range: 48.2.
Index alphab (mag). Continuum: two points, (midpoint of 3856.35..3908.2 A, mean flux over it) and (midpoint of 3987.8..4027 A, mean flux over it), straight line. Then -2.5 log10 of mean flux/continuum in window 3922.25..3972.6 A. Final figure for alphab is 0.50 mag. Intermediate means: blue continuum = 61.8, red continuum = 104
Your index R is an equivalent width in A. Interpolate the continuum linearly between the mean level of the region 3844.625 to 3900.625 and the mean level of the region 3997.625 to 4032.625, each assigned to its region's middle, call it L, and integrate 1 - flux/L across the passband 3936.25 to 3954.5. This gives 4.5 A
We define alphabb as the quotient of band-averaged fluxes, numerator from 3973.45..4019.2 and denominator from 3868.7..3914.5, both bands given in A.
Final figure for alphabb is 1.43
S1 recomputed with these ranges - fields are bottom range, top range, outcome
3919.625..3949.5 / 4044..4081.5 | 2.12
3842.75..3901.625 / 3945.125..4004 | 1.33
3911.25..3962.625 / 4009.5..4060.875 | 1.81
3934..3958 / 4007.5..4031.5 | 1.82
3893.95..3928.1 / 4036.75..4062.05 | 1.53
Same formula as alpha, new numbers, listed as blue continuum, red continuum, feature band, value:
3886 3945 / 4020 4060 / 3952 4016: 3.5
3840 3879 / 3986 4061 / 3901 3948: 8.4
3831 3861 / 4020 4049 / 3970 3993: 2.4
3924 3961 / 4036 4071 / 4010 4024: -3.8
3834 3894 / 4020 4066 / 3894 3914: -2.5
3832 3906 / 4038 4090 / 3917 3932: 2.8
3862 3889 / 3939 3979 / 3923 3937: 4.3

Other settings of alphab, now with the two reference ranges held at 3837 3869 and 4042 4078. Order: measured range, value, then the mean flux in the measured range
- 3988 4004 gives -0.159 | 99.7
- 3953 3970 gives 0.386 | 54.6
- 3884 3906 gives -0.083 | 67.8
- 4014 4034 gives -0.156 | 107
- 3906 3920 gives -0.175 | 78.7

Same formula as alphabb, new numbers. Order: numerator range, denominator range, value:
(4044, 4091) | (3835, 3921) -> 1.70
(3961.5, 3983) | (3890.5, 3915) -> 0.77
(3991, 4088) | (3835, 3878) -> 1.94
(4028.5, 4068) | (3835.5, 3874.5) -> 1.89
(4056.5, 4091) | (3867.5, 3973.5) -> 1.73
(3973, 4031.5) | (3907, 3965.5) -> 1.60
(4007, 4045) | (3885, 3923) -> 1.46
